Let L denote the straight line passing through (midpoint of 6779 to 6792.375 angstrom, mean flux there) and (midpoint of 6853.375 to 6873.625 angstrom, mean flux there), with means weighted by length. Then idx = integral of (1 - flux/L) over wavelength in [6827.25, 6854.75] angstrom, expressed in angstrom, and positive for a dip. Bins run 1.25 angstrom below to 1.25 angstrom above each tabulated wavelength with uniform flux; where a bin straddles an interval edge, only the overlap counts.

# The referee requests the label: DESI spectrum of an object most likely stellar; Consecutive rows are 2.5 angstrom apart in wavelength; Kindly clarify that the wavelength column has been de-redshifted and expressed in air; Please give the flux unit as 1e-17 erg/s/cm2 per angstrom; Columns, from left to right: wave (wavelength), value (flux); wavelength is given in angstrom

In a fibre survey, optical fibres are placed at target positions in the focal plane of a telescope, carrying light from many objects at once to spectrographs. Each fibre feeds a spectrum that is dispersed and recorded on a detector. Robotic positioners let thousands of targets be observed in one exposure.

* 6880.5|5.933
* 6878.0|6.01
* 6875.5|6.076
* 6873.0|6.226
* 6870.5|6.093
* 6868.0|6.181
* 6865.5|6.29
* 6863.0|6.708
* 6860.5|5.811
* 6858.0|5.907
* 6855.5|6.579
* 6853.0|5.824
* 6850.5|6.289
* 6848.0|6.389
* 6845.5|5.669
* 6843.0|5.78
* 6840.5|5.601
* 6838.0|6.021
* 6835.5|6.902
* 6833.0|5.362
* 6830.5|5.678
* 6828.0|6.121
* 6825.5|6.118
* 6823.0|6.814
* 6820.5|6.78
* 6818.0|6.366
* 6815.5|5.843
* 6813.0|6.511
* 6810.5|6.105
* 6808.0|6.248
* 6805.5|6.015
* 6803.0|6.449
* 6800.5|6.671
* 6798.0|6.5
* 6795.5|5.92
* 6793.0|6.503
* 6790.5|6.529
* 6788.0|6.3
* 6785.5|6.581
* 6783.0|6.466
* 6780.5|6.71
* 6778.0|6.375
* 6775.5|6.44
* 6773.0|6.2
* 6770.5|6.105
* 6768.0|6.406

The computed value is 1.4 angstrom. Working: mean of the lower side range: 6.51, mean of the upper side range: 6.21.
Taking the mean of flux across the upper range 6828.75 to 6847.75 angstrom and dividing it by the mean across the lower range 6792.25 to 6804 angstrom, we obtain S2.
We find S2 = 0.92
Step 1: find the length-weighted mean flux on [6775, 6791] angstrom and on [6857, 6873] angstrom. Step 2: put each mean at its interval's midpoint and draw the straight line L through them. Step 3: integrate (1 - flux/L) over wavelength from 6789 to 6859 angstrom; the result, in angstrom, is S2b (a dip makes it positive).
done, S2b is 1.5 angstrom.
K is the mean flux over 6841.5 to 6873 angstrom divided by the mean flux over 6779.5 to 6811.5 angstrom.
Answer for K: 0.96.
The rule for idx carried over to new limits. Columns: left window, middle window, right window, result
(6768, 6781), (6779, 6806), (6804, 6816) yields -0.8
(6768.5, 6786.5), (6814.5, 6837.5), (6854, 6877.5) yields 0.3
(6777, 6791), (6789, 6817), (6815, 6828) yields 0.6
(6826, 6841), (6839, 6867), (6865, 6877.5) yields 0.0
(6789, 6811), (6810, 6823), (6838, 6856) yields -0.3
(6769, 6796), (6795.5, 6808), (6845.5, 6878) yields 0.0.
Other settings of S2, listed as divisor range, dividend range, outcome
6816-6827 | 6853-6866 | 0.96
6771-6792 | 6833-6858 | 0.94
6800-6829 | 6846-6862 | 0.97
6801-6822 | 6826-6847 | 0.94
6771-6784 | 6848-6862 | 0.95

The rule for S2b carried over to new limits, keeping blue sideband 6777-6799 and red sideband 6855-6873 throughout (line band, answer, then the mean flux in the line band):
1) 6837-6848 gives 0.8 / 5.83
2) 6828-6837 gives 0.4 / 6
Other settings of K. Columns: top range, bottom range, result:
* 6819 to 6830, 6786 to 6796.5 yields 1.01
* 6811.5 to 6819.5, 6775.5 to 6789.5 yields 0.96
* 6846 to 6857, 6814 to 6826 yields 0.97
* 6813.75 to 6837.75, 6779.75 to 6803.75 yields 0.96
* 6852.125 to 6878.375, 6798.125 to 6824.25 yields 0.97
